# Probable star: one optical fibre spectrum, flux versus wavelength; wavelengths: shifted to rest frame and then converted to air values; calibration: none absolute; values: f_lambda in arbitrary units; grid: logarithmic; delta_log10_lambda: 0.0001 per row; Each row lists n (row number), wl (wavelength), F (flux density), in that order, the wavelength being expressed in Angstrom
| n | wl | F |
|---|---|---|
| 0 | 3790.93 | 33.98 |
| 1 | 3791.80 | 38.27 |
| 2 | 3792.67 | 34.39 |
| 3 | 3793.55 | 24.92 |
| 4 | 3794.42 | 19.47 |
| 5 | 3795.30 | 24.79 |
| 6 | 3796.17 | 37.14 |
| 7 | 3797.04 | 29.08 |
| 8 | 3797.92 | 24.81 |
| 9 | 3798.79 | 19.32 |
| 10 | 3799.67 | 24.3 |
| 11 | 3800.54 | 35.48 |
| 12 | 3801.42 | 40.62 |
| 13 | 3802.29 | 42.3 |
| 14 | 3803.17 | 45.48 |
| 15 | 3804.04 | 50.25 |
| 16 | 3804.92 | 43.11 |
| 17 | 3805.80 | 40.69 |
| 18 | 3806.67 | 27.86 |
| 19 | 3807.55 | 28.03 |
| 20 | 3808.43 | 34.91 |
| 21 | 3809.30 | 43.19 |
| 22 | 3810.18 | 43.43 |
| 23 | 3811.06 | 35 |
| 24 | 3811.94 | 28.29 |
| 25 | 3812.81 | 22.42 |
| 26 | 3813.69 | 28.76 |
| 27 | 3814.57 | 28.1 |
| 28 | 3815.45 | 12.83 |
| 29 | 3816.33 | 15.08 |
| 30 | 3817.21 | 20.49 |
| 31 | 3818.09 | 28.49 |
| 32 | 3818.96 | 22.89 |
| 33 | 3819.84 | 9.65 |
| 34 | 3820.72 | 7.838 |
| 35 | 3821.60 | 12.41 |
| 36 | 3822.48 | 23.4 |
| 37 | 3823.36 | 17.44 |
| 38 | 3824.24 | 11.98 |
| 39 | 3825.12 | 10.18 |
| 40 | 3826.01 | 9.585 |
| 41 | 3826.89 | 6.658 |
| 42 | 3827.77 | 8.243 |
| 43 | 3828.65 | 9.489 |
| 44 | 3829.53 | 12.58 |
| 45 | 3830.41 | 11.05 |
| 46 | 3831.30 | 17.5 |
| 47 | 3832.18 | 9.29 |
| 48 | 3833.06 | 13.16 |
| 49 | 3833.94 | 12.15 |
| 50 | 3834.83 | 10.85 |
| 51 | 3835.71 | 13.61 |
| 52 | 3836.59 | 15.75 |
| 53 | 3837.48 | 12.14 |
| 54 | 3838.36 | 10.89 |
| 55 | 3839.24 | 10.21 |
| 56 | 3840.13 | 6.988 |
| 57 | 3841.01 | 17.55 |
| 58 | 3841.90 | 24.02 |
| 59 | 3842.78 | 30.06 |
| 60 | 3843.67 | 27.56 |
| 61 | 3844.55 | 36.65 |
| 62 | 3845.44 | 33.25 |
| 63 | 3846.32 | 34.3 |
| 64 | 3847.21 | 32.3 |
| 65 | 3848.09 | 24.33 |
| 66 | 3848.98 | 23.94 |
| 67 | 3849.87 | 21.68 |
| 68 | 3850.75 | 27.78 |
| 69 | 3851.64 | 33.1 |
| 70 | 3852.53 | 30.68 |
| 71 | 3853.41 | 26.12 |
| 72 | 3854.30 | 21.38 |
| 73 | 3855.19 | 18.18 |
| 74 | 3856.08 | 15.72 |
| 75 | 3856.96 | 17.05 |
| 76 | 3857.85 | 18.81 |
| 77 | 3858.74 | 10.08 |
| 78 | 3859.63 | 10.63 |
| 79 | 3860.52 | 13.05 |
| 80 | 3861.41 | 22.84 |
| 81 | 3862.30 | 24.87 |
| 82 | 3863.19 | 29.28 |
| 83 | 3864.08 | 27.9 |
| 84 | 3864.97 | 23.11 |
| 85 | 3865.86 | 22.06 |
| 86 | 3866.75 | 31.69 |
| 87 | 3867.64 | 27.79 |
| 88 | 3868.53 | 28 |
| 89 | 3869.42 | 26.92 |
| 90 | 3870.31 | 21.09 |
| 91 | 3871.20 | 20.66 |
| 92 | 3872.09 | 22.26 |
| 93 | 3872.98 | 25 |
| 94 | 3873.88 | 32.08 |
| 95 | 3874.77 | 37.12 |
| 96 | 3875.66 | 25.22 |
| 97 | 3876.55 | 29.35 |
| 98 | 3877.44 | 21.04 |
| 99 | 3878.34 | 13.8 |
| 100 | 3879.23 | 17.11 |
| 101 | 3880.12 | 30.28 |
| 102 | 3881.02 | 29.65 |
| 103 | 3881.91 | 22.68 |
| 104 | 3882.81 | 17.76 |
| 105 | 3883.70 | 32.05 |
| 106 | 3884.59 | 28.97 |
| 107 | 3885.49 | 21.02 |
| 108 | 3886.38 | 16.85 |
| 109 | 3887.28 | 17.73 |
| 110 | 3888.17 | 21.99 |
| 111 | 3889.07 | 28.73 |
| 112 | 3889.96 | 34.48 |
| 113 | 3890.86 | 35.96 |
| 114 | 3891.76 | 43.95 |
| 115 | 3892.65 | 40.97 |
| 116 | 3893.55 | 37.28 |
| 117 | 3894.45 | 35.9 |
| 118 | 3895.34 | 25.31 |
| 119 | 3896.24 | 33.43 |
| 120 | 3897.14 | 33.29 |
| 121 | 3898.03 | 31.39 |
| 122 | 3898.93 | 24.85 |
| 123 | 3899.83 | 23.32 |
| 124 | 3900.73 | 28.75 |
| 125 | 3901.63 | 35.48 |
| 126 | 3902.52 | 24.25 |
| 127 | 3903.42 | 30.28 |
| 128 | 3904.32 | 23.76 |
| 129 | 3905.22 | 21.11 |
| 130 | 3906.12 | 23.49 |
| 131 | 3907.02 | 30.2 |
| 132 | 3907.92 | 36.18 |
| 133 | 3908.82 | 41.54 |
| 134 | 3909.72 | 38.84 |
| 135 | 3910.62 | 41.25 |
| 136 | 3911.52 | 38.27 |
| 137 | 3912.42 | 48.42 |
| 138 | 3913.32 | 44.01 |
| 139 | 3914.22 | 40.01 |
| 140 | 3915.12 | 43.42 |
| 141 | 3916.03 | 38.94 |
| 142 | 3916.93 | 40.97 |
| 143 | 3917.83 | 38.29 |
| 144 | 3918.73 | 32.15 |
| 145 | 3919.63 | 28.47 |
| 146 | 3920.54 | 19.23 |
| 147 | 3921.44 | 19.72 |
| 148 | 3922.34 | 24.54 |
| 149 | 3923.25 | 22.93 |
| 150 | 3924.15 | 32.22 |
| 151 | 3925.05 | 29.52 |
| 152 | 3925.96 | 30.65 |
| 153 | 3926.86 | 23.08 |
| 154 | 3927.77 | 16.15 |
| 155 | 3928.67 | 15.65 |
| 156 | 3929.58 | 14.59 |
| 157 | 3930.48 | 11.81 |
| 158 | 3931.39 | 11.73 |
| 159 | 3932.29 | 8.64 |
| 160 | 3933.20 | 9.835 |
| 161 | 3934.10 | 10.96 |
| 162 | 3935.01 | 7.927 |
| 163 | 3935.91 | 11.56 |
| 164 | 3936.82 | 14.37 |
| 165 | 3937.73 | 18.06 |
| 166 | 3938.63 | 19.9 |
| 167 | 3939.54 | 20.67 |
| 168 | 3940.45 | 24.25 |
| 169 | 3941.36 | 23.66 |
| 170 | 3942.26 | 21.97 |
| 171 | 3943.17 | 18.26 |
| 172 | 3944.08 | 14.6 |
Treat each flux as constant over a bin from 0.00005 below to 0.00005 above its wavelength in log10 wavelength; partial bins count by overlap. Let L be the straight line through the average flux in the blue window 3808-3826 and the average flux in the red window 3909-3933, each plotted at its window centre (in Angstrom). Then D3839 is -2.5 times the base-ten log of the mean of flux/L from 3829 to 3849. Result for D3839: 0.25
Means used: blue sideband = 22.5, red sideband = 28.9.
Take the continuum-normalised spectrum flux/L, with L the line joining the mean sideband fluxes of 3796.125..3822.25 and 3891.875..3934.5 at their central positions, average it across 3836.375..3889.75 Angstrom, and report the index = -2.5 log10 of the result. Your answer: 0.23 mag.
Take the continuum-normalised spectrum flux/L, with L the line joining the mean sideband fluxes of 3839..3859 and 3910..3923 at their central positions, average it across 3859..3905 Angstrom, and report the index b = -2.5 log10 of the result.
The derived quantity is 0.11 mag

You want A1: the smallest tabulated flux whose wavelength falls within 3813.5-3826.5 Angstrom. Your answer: 7.838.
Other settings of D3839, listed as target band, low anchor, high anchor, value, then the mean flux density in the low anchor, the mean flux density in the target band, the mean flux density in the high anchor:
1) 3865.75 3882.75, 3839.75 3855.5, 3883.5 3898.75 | 0.138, 26.2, 25.4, 30.4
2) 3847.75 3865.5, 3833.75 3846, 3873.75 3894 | 0.007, 19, 22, 27.6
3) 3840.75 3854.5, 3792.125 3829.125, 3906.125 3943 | -0.088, 25.8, 28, 26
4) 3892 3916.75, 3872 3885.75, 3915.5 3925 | -0.204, 25.5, 34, 29.8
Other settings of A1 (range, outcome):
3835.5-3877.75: 6.988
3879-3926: 16.85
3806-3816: 12.83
